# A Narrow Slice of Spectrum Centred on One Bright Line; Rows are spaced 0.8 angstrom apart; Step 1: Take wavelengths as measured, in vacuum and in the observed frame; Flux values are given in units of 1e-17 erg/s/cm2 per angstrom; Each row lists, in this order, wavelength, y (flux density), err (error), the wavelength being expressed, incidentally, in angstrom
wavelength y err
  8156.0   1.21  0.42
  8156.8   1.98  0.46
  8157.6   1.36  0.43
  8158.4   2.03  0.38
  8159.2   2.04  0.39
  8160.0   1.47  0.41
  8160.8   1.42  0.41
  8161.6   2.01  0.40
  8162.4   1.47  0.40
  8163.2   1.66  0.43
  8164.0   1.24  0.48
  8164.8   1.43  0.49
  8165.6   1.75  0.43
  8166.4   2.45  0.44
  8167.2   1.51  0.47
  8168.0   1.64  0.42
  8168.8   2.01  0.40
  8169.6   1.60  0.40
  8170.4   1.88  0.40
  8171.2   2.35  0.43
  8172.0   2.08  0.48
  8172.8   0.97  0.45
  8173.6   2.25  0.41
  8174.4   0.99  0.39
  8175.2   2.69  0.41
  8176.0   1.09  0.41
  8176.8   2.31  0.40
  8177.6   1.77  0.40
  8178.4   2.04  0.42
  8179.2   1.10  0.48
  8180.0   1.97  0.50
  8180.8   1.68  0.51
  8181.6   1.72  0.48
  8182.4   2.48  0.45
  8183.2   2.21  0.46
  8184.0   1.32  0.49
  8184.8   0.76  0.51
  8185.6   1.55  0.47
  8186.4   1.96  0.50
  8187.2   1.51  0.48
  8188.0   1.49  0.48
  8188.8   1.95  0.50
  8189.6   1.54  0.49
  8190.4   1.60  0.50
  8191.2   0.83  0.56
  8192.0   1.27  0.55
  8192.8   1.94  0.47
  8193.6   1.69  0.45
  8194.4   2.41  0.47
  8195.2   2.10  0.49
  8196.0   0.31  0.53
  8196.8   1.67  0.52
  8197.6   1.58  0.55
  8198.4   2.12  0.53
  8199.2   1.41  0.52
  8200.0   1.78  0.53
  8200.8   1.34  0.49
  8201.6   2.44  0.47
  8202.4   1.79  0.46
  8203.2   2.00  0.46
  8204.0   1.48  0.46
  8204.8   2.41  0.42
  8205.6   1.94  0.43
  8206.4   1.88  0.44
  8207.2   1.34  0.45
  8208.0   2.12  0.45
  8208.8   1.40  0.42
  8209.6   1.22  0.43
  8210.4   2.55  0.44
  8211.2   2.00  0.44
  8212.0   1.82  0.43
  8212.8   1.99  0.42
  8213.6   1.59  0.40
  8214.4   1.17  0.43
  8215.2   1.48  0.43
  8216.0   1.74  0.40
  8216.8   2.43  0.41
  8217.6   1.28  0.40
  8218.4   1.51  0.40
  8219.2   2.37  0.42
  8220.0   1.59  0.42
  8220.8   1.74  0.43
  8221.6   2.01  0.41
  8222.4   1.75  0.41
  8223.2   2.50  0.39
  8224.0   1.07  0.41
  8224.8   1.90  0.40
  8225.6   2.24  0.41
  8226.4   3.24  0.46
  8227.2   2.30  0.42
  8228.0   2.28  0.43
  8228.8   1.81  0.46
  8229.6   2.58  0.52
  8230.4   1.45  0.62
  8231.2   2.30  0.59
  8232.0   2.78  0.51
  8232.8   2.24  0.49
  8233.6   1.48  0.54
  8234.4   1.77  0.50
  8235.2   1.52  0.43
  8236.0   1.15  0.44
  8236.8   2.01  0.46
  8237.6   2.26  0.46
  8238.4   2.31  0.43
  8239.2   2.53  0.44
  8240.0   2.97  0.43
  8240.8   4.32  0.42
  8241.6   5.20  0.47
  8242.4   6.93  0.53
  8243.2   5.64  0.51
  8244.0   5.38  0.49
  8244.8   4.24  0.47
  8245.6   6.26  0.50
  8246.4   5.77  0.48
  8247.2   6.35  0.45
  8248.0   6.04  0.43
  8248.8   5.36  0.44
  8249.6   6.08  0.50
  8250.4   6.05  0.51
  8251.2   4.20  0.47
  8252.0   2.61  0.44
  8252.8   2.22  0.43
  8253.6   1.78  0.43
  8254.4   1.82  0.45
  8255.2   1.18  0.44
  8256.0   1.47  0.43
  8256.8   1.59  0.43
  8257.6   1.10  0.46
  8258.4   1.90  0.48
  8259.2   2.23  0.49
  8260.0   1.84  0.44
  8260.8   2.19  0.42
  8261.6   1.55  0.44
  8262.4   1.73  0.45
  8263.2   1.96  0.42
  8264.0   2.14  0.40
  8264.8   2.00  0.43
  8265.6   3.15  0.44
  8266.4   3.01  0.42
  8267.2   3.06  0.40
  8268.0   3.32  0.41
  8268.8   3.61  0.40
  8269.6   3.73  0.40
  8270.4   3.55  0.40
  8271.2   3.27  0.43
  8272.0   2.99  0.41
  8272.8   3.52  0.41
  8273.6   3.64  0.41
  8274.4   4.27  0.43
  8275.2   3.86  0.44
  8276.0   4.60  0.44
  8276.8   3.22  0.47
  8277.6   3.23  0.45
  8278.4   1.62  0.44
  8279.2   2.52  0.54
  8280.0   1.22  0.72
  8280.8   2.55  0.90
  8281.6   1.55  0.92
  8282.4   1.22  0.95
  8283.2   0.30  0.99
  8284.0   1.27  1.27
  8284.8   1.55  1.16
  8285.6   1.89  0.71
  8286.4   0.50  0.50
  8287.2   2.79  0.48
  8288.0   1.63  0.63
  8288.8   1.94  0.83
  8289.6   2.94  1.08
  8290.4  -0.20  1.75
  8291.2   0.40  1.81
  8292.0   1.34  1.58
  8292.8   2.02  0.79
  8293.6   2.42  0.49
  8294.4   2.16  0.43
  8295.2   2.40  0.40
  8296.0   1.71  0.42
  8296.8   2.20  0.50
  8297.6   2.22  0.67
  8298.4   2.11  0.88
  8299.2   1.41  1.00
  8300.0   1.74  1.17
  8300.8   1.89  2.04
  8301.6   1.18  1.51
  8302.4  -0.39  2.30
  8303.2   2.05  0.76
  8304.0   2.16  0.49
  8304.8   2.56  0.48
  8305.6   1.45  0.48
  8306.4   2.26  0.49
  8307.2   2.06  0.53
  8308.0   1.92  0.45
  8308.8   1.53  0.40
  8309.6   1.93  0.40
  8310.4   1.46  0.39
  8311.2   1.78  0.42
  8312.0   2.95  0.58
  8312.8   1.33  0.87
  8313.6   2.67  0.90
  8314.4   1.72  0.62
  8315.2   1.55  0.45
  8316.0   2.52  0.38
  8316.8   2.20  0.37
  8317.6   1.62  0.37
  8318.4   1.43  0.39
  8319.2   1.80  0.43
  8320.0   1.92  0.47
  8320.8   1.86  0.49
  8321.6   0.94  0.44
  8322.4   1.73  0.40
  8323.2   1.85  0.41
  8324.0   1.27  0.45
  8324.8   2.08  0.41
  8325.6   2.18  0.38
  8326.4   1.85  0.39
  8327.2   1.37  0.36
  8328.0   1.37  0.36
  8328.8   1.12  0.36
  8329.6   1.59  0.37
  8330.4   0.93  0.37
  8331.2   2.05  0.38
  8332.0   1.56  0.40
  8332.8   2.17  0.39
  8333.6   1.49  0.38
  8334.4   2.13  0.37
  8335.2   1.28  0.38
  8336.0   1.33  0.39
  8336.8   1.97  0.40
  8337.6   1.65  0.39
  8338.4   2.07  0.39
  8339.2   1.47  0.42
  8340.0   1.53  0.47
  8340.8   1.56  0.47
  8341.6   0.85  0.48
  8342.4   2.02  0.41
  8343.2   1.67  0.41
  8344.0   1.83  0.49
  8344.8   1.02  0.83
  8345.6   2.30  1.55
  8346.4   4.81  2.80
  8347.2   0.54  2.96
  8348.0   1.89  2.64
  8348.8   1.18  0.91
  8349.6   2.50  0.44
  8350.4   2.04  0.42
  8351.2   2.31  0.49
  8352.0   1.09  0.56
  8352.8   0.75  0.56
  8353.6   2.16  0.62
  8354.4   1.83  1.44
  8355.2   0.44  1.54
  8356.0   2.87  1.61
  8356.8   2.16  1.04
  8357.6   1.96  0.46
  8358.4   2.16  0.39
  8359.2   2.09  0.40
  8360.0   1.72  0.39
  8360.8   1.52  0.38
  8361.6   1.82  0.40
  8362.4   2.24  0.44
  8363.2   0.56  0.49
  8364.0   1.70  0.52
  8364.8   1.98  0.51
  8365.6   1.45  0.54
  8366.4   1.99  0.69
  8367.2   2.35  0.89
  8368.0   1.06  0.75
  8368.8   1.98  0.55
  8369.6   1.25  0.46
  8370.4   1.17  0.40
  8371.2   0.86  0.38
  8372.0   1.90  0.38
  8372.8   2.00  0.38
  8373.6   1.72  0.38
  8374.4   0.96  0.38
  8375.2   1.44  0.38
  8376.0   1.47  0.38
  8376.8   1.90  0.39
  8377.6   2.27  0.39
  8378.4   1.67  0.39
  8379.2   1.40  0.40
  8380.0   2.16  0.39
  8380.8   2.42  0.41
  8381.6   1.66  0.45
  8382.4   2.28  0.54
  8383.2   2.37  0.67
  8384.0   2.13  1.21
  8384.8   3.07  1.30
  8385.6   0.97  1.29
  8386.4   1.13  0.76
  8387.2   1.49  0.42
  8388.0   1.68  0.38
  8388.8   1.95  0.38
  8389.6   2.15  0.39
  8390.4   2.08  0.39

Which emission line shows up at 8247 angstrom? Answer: H-alpha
